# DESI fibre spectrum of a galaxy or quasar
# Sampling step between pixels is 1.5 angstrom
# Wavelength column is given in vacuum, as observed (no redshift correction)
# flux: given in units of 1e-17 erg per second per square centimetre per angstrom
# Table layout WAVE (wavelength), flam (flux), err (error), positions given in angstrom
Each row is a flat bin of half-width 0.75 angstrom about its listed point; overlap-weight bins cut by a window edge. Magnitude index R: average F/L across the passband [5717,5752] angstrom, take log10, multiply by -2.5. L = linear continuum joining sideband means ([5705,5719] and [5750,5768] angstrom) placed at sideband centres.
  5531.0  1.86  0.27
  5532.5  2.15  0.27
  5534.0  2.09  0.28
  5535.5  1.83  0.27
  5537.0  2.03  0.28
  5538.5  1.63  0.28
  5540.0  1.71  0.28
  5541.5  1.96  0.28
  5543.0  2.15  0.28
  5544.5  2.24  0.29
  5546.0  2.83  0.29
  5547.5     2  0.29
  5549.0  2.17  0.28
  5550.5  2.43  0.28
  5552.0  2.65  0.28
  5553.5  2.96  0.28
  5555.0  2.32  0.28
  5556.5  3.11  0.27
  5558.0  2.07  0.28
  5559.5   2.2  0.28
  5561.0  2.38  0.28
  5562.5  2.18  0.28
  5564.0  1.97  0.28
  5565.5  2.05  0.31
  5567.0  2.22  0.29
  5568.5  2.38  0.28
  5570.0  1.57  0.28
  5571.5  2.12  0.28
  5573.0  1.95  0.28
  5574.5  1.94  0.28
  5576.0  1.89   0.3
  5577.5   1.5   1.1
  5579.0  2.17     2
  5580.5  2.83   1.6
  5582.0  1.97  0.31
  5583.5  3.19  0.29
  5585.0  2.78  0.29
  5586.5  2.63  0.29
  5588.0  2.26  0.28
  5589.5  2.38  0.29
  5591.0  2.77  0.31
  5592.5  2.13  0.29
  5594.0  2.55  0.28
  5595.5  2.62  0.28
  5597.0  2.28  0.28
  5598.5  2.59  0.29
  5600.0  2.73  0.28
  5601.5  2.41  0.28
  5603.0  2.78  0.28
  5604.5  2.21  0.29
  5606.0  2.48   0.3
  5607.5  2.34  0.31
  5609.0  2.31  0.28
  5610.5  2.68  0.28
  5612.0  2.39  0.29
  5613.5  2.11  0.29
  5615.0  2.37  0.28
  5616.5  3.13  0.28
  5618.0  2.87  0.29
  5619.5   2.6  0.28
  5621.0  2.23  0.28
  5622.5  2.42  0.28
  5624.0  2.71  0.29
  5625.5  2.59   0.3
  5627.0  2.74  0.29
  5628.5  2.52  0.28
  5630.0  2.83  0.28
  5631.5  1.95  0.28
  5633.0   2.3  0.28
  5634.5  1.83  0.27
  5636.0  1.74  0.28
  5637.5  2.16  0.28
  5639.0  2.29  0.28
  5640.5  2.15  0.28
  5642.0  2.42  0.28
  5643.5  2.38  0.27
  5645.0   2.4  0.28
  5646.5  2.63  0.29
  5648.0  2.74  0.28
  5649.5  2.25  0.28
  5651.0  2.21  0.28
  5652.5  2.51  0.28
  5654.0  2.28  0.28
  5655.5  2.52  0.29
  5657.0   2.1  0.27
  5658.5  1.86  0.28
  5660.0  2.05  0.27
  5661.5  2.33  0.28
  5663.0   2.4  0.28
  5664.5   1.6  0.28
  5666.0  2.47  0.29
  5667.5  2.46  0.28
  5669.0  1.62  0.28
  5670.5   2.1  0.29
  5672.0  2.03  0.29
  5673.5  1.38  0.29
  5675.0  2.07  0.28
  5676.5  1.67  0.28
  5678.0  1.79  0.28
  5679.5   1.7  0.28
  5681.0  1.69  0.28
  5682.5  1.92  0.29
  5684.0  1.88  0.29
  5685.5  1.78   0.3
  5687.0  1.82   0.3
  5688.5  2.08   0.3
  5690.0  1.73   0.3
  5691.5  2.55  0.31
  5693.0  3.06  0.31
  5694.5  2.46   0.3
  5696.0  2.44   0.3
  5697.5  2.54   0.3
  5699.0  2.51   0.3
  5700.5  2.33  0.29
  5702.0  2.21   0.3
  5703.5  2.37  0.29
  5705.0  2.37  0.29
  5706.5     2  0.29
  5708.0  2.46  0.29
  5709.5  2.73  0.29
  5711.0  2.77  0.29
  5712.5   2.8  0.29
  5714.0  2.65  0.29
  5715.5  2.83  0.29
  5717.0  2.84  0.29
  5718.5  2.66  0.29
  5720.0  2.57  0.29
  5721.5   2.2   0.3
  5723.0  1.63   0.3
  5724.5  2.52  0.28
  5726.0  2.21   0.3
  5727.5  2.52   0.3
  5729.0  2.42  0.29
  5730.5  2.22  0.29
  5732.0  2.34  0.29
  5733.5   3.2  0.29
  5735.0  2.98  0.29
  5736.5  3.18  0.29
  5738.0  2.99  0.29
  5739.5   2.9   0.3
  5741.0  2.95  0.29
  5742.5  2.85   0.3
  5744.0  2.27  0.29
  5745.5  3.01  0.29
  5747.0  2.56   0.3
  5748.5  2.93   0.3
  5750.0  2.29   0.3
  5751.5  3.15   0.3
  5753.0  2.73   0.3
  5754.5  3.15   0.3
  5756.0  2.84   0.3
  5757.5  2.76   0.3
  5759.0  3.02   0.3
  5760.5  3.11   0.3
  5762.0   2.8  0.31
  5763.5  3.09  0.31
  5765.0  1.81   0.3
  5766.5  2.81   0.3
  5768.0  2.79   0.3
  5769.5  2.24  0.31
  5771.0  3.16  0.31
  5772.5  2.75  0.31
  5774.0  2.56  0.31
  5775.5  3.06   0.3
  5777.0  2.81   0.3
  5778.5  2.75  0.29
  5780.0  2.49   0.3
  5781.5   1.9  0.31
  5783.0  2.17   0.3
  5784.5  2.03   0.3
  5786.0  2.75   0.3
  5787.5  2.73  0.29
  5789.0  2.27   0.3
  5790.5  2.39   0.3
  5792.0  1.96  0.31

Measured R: 0.03 mag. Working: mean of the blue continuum 2.62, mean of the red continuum 2.82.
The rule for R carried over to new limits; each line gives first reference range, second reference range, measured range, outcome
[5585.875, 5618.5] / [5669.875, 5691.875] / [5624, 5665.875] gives -0.07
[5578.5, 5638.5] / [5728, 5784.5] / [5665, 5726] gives 0.17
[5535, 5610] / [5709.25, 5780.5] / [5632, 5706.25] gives 0.17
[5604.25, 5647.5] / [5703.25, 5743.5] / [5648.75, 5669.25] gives 0.13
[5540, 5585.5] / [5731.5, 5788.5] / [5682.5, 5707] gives 0.15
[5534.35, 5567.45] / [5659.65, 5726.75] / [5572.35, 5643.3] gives -0.08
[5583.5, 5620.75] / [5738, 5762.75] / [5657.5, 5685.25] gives 0.34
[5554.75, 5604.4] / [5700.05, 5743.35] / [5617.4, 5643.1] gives 0.02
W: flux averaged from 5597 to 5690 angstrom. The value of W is 2.25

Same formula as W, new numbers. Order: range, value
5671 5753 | 2.41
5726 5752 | 2.73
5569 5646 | 2.38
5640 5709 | 2.18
